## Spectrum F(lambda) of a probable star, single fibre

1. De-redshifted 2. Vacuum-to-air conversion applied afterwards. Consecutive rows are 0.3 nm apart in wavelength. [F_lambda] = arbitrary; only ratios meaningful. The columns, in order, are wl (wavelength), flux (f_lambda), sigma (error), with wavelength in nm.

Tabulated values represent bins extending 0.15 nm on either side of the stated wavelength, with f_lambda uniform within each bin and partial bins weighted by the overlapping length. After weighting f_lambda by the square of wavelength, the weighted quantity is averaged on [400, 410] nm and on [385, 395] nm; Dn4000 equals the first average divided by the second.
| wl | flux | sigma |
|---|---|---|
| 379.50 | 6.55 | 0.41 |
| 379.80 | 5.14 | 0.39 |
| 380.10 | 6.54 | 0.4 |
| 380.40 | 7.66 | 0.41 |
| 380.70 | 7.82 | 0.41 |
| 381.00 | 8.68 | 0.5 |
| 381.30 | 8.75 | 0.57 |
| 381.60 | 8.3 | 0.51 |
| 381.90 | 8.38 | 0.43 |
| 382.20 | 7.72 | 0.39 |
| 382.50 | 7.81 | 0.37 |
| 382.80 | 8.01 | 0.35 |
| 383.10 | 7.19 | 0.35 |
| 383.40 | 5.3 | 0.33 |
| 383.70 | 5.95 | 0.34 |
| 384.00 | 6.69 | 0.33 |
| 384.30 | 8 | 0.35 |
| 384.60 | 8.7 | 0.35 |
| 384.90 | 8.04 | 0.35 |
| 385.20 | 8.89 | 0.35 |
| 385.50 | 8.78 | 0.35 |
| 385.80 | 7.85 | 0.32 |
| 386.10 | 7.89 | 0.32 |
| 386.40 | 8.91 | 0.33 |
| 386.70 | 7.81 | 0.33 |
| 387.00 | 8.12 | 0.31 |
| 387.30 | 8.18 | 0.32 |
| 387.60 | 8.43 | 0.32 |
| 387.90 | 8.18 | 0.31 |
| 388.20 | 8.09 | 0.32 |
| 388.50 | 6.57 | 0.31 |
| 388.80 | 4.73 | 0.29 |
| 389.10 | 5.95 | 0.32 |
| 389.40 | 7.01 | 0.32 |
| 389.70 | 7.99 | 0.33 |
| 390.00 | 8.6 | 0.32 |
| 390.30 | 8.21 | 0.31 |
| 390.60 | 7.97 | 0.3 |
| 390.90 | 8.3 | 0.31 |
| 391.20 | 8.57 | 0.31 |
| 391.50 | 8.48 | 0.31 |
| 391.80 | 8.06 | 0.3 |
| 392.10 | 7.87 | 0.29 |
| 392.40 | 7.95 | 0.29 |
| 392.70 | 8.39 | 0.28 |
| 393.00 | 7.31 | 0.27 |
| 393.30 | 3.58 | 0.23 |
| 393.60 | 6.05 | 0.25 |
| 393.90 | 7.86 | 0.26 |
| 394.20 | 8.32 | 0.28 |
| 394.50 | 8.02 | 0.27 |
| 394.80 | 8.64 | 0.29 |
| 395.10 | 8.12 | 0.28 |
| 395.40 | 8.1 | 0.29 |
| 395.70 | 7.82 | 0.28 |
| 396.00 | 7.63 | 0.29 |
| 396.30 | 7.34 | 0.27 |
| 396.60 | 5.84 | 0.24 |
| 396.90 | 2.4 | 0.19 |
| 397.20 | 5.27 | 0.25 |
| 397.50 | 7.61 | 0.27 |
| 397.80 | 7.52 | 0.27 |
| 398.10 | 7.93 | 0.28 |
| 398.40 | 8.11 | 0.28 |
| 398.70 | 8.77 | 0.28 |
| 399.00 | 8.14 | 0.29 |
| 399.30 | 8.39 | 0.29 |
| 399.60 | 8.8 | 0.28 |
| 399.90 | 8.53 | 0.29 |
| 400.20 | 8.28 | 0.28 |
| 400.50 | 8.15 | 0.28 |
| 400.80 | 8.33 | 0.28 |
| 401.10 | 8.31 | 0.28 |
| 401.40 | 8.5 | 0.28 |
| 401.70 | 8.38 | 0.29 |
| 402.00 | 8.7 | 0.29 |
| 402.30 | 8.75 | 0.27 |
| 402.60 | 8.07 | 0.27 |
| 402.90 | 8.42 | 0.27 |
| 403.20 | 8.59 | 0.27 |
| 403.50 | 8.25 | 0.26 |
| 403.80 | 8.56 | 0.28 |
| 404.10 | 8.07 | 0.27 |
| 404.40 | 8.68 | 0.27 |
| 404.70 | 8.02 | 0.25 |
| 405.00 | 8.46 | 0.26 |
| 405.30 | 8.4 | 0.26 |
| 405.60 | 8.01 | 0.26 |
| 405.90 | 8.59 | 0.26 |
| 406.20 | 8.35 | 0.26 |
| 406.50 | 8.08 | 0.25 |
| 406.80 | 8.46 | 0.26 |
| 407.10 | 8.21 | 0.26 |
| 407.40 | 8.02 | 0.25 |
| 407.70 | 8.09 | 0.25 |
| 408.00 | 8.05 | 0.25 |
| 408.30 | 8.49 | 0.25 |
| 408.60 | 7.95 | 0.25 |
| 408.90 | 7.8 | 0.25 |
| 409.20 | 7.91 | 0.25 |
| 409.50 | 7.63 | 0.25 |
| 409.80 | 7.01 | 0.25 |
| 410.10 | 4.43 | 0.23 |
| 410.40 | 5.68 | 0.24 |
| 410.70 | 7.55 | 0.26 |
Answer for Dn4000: 1.14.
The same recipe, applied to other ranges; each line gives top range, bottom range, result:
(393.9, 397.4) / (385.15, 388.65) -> 0.91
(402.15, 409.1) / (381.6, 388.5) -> 1.17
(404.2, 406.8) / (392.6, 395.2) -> 1.20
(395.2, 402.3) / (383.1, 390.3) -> 1.08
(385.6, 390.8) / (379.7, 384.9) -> 1.06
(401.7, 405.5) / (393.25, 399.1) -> 1.21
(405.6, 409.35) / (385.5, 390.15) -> 1.18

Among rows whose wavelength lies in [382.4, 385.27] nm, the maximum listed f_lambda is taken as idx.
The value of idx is 8.89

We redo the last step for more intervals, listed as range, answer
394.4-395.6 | 8.64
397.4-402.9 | 8.8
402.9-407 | 8.68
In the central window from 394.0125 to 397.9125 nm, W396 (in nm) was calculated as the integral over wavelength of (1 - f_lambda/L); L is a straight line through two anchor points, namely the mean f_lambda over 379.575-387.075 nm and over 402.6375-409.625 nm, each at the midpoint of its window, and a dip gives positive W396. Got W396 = 0.42 nm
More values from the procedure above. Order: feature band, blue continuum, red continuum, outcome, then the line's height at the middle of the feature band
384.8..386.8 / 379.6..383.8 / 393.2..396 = -0.25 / 7.41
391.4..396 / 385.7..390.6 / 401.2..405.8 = 0.17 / 7.93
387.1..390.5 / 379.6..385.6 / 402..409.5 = 0.13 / 7.78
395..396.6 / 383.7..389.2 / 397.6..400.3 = 0.10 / 8.13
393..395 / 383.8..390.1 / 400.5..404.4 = 0.23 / 8.06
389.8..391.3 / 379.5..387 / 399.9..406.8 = -0.07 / 7.93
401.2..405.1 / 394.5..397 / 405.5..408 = -0.27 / 7.87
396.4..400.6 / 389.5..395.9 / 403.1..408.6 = 0.33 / 8.02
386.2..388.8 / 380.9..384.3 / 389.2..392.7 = 0.00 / 7.85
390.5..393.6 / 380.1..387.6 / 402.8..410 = 0.16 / 7.97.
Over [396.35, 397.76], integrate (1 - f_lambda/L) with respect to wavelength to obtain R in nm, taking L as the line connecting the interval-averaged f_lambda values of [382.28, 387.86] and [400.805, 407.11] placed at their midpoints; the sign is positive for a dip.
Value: 0.44 nm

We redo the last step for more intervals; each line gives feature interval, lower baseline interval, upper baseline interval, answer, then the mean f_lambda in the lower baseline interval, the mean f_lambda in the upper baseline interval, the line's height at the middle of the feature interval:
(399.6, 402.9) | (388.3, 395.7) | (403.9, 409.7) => -0.20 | 7.54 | 8.17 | 7.93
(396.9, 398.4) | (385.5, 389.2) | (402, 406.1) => 0.26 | 7.63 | 8.39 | 8.1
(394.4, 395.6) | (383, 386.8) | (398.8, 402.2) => -0.01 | 7.7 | 8.42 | 8.17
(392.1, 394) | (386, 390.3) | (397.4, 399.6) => 0.23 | 7.62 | 8.13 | 7.86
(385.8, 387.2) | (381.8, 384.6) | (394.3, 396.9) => -0.16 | 7.29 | 7.4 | 7.32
